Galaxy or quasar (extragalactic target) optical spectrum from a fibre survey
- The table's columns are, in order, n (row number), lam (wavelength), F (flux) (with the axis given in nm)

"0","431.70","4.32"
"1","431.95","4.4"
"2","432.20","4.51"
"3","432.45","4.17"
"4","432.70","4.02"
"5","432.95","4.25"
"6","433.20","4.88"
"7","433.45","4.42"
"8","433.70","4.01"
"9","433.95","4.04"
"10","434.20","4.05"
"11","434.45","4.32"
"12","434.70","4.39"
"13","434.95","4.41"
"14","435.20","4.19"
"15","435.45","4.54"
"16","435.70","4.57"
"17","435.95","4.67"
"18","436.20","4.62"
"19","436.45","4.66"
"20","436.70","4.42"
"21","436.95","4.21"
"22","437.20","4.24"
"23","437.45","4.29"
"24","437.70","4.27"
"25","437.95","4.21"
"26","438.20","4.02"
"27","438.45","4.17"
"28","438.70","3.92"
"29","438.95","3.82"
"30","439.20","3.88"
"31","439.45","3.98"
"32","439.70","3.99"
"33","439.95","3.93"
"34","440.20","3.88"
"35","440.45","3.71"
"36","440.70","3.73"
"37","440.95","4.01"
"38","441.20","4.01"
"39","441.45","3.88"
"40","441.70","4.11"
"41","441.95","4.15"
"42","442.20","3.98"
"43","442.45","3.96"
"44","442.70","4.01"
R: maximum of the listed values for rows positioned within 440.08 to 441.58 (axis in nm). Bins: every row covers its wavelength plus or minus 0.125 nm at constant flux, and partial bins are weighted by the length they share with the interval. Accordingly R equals 4.01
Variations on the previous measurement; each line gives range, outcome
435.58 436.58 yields 4.67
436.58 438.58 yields 4.42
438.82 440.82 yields 3.99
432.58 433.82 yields 4.88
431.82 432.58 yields 4.51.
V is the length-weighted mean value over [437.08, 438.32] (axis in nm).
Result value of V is 4.21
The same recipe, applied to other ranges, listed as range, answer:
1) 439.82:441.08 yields 3.85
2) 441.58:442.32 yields 4.08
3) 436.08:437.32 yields 4.43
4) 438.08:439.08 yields 3.98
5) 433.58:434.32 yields 4.03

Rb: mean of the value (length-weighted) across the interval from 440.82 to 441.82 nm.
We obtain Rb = 4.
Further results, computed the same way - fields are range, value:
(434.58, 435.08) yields 4.4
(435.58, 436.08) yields 4.62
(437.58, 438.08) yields 4.24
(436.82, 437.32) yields 4.23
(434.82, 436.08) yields 4.48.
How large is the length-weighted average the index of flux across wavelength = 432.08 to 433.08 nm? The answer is 4.24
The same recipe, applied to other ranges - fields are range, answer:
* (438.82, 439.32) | 3.85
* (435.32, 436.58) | 4.61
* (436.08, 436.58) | 4.64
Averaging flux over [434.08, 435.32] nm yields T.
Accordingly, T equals 4.27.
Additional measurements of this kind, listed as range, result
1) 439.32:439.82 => 3.98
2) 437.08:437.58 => 4.27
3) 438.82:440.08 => 3.92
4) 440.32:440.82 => 3.72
